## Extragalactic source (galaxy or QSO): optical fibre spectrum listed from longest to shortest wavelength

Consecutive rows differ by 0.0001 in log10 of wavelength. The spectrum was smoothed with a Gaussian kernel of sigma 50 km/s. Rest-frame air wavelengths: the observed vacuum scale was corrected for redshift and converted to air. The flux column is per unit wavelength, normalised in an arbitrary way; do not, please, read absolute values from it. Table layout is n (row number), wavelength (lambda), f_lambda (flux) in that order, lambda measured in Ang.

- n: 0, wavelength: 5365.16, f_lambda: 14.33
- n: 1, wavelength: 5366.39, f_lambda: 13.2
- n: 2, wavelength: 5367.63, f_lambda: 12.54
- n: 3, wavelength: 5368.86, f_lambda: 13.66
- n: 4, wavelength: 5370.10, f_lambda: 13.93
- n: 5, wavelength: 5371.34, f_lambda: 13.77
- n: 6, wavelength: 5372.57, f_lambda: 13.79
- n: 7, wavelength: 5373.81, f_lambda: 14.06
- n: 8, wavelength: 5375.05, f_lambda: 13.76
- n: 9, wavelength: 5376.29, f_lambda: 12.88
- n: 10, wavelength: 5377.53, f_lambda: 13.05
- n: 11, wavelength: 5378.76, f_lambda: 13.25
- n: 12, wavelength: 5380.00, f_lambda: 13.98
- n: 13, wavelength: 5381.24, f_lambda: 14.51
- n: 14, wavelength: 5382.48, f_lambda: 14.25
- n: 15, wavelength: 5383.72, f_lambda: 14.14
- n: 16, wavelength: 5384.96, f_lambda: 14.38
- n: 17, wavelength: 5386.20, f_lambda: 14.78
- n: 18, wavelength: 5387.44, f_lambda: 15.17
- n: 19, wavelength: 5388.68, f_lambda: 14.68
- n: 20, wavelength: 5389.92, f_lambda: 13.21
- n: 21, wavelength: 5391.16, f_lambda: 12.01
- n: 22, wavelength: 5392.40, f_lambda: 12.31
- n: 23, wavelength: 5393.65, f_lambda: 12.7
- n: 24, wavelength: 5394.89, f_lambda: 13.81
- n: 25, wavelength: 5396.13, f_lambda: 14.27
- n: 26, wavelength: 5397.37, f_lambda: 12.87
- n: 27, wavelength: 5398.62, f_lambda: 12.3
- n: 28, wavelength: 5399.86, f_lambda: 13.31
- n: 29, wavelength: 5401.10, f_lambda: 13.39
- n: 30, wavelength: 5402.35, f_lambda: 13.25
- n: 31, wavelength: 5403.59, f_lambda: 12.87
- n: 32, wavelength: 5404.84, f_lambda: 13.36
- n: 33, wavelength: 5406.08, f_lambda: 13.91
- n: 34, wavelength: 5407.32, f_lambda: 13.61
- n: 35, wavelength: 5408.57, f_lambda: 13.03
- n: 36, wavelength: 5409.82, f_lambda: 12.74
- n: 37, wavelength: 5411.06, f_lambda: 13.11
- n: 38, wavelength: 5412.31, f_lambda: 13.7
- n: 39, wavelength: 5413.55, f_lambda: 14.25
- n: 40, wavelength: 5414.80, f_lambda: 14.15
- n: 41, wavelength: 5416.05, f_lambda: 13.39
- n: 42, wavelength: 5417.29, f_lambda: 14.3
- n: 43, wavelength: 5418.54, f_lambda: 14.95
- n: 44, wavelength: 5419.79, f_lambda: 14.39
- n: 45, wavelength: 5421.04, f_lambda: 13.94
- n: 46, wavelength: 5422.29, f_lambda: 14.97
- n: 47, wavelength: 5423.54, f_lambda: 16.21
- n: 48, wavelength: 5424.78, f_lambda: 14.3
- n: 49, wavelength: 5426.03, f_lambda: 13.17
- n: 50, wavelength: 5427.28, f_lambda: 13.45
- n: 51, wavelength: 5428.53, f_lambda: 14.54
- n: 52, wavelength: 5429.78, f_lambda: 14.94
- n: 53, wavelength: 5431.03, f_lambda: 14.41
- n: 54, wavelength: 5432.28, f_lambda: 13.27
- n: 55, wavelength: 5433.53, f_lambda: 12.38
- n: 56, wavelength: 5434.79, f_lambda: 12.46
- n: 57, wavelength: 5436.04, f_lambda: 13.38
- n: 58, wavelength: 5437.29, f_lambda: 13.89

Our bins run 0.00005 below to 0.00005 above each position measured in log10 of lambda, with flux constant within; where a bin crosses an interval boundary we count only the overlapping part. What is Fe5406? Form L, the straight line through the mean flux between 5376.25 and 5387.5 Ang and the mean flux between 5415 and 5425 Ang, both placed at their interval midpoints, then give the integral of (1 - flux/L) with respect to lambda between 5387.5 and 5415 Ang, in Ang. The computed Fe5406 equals 1.9 Ang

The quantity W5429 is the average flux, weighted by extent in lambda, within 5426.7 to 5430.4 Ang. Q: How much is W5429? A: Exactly 14.3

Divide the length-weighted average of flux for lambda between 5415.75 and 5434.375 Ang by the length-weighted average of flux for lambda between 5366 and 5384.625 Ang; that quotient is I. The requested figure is 1.04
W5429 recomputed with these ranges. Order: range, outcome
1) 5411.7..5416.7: 13.9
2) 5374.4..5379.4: 13.2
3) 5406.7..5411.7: 13.1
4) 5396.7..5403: 13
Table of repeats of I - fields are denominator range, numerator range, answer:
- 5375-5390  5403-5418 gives 0.96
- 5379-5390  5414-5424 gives 1.01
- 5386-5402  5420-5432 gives 1.07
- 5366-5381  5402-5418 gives 1.00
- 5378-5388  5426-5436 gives 0.95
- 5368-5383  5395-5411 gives 0.97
